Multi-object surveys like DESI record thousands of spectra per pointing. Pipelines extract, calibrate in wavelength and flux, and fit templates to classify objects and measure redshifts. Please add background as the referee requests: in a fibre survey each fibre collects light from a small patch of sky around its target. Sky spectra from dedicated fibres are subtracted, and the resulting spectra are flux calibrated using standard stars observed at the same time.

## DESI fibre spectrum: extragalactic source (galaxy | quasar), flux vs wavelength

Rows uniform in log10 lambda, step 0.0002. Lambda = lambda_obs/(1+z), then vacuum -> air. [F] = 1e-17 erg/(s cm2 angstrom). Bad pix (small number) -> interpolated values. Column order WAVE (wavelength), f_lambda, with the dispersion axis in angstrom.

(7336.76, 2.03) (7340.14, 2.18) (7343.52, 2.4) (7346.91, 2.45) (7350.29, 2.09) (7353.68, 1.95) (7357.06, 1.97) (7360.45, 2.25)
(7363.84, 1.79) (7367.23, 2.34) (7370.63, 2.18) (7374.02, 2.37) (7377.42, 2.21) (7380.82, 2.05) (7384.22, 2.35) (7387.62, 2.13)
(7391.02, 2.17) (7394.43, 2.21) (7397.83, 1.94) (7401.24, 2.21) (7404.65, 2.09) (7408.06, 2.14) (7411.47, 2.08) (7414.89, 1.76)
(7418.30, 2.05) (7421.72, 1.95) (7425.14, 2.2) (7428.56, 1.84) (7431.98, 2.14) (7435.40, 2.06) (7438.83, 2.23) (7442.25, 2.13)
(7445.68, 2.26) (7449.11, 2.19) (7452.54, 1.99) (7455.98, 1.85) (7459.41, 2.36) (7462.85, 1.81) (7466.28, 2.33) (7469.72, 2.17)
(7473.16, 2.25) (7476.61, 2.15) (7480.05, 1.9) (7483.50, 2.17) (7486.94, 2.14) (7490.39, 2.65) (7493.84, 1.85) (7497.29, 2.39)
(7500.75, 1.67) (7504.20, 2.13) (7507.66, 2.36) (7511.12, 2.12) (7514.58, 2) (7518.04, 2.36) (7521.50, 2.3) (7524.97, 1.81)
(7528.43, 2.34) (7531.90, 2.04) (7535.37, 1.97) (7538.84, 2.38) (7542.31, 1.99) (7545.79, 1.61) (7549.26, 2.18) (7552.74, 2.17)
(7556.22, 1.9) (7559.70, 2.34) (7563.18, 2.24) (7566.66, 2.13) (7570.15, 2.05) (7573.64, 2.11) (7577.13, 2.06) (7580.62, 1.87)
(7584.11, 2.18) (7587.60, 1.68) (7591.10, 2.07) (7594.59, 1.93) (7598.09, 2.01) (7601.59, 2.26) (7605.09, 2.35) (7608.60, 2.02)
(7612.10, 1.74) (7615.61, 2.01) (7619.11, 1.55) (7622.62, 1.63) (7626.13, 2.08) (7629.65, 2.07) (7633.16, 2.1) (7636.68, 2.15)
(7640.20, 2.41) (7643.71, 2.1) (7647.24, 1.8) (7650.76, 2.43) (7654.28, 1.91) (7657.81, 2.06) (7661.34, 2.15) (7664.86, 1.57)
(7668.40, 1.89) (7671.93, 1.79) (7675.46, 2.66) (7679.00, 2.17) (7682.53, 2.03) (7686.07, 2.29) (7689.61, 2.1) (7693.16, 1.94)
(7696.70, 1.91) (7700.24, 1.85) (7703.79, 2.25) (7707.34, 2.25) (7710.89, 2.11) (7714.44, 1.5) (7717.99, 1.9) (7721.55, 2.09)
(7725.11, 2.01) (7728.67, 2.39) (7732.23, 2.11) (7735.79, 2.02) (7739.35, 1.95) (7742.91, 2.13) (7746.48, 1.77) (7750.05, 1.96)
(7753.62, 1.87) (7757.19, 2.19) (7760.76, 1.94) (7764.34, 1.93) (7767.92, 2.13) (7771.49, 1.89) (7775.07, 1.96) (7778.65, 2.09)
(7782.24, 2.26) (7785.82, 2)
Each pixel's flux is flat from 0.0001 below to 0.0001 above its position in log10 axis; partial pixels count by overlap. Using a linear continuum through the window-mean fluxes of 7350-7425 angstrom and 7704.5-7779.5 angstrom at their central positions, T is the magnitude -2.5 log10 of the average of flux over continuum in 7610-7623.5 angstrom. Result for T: 0.17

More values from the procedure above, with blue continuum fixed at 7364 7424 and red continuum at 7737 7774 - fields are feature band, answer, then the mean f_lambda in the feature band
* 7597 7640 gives 0.011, 2.01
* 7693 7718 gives 0.014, 1.97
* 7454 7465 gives 0.041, 2.02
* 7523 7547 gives 0.018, 2.03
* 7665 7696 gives -0.035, 2.07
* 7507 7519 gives -0.057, 2.19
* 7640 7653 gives -0.067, 2.15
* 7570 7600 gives 0.028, 1.99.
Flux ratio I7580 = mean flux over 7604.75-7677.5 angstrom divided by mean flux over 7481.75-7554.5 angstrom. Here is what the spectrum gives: 0.95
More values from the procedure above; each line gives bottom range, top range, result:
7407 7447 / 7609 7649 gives 0.95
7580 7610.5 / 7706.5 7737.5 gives 0.99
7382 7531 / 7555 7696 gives 0.96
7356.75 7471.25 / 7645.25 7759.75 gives 0.96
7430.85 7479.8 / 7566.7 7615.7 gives 0.95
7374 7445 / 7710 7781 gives 0.95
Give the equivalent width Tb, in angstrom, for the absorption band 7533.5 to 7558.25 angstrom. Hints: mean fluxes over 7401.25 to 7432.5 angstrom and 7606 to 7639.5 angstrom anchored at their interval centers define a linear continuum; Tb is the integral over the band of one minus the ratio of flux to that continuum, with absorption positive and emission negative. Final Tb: -0.61 angstrom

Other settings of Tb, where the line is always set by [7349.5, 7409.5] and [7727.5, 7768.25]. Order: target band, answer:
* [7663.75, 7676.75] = 0.5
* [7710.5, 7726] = 1.0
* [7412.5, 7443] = 1.2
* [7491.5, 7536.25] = -0.4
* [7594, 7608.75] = -0.5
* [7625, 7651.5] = -1.0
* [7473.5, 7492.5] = -0.8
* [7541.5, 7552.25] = 0.7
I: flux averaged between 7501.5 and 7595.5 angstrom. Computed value 2.08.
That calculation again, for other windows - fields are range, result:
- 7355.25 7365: 2.02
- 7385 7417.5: 2.09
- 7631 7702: 2.07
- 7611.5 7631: 1.85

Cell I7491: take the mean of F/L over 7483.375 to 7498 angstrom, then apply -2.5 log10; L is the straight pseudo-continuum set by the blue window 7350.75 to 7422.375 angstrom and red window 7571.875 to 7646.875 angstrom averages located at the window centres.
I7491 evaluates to -0.09 mag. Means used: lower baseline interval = 2.11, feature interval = 2.24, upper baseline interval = 2.01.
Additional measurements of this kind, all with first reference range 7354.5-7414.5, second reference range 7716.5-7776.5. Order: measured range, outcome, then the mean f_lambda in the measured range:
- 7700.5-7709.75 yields -0.075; 2.17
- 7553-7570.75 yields -0.033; 2.14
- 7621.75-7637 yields 0.021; 2.01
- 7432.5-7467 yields -0.001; 2.12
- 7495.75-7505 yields 0.024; 2.05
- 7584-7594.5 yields 0.070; 1.94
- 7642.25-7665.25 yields 0.010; 2.03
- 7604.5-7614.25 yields 0.034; 2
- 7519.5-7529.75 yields -0.031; 2.15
